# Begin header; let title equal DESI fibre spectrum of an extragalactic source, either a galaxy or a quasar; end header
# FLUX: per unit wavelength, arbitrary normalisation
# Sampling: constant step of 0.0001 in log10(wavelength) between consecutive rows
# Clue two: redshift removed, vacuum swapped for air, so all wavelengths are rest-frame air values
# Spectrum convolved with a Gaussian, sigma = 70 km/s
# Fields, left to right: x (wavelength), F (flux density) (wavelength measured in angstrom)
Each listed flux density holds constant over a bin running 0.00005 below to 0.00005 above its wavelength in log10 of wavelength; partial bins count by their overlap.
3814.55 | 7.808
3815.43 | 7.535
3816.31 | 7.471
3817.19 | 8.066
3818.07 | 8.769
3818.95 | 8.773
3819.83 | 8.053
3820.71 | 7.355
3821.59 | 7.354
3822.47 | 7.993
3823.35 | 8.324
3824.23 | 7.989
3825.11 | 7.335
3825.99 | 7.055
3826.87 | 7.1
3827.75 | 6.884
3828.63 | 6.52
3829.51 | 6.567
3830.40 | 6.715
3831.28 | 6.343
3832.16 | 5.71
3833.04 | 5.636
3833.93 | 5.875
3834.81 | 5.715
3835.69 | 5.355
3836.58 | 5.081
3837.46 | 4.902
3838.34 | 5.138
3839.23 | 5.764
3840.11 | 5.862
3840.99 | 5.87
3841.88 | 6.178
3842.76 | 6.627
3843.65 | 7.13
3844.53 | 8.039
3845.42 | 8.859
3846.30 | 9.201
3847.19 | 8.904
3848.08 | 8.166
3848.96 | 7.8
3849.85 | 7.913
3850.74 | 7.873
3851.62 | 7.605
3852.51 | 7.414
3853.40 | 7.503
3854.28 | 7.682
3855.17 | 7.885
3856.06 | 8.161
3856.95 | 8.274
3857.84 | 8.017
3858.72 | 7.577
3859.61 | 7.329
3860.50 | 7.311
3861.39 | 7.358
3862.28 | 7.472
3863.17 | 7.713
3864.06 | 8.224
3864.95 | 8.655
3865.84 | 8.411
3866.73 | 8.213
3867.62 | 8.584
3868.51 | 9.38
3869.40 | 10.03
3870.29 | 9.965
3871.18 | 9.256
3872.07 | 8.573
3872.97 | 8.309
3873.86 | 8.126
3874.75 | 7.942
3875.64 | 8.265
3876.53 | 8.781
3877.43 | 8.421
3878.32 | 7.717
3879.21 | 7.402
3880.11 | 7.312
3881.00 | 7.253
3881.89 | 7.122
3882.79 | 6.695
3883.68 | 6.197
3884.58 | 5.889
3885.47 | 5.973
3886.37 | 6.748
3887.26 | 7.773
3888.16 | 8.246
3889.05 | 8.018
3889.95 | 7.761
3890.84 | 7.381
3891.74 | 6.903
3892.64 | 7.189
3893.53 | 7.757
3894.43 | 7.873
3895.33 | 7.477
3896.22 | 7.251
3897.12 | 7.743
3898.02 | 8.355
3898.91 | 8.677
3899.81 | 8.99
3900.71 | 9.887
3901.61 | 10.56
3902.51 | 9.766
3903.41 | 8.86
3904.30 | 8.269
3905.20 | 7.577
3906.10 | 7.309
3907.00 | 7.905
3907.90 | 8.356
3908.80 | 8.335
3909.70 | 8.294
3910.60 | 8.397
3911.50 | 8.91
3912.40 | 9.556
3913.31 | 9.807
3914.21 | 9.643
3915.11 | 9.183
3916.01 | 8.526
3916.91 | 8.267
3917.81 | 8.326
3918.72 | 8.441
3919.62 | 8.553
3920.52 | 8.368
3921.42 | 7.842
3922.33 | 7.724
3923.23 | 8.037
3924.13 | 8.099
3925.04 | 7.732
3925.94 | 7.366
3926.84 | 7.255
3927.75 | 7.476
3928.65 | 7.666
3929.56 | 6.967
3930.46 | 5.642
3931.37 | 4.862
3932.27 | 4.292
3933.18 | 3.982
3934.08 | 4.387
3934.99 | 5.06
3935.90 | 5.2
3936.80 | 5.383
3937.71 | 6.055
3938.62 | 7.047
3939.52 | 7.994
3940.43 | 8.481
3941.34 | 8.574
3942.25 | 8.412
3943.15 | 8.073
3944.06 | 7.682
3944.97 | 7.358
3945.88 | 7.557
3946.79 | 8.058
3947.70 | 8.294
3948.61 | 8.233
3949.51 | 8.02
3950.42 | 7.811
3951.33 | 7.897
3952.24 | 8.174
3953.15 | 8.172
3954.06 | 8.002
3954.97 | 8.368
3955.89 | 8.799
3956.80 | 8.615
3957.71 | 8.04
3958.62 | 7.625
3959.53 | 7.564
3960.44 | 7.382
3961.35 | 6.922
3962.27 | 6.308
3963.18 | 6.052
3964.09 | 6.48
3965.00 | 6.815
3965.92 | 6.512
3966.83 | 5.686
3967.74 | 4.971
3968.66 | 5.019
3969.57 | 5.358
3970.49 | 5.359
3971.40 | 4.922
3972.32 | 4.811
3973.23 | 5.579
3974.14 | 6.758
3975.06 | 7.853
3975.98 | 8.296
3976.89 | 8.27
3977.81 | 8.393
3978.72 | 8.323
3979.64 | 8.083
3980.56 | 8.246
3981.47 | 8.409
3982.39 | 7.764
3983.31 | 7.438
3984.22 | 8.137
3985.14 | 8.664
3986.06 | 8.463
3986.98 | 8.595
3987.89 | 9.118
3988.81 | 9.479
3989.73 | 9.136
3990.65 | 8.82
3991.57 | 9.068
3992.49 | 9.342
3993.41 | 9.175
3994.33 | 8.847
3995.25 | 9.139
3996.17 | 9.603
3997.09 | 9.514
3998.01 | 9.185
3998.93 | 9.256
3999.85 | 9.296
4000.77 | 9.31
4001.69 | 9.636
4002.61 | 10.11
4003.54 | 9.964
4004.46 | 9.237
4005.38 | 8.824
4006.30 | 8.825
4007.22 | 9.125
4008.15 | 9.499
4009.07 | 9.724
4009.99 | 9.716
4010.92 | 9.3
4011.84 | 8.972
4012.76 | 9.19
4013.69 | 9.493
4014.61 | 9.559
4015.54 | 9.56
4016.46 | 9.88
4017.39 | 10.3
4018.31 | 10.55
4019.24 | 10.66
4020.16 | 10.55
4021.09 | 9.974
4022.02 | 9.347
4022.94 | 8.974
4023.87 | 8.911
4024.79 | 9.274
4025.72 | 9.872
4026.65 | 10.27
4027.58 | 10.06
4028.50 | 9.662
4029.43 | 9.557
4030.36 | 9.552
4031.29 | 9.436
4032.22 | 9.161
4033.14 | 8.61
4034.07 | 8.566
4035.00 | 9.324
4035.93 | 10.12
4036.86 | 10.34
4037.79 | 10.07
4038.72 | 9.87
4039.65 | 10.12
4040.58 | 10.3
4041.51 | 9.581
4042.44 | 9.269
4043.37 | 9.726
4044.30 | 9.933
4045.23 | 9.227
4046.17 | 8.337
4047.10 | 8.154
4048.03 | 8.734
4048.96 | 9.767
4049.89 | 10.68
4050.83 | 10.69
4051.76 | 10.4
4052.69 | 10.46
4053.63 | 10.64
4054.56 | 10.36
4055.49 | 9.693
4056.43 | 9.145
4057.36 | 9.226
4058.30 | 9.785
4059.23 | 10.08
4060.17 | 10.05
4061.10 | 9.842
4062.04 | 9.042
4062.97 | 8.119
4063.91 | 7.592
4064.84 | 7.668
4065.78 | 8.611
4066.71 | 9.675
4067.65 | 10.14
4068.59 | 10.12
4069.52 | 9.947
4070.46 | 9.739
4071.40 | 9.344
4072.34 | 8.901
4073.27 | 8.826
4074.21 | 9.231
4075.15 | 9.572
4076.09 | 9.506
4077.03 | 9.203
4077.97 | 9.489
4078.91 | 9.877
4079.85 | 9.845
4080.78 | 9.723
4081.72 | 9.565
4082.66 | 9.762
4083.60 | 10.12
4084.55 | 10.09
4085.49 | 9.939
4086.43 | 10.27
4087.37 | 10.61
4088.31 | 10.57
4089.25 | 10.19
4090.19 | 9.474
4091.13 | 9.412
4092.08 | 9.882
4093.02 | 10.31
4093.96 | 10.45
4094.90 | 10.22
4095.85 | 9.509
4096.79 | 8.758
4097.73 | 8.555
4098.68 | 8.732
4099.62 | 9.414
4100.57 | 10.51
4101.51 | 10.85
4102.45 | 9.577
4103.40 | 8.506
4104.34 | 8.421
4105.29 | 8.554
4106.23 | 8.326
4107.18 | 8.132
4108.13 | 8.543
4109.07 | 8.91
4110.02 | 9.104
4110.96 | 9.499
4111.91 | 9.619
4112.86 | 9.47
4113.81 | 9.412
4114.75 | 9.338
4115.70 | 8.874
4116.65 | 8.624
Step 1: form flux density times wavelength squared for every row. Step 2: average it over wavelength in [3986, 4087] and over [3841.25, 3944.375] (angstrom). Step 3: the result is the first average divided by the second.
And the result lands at 1.3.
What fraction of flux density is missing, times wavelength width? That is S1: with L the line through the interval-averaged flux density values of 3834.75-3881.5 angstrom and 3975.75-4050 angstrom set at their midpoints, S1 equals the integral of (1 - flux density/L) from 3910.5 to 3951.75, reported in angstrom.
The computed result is 4.5 angstrom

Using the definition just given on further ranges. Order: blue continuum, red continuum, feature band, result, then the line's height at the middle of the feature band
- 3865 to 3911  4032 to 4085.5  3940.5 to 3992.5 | 6.79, 8.75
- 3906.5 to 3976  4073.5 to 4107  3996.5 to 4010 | -1.86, 8.27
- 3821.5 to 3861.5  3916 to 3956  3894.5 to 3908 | -2.22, 7.26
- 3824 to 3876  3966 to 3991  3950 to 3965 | -0.43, 7.4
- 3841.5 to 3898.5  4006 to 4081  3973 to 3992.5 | 1.45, 8.95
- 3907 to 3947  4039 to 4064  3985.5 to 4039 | -3.01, 8.96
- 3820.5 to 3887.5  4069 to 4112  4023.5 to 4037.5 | -0.85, 8.98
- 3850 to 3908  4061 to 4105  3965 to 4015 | 2.94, 8.82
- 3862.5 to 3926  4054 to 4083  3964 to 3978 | 3.93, 8.72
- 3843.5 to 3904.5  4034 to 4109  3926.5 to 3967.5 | 7.20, 8.59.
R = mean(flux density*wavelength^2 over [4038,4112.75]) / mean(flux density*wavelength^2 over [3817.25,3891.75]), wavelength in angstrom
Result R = 1.42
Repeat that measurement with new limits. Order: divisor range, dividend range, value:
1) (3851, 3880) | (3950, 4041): 1.13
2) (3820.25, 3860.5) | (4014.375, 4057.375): 1.51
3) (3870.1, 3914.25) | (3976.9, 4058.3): 1.24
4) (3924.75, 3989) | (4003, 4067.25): 1.38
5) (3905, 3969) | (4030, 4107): 1.37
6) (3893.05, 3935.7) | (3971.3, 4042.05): 1.22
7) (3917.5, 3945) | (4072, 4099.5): 1.49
